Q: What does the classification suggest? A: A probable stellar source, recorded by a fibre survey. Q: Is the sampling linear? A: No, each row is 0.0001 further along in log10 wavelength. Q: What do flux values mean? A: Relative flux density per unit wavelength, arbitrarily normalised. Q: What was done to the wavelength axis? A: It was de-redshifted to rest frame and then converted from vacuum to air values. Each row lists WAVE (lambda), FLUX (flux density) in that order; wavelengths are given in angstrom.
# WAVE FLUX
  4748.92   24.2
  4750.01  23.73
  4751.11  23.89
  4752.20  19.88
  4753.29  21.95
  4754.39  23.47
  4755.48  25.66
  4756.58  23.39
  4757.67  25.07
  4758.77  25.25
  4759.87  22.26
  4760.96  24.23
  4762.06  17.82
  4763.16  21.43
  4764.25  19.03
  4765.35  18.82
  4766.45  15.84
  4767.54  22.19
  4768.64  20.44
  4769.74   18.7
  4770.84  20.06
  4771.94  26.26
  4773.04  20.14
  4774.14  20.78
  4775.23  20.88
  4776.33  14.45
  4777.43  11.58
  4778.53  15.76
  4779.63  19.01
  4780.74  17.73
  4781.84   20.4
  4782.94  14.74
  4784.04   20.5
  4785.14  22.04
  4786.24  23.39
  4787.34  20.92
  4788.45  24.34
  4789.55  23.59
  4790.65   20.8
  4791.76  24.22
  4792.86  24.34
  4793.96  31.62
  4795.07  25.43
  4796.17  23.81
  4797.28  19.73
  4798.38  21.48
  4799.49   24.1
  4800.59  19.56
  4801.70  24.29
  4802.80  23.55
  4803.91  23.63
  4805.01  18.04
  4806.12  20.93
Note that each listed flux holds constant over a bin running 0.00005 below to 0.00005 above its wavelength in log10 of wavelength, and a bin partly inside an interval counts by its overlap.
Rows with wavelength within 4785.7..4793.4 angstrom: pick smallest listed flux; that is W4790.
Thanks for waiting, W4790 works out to 20.8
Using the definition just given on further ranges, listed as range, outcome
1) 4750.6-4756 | 19.88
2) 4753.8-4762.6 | 17.82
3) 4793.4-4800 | 19.73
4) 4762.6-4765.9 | 18.82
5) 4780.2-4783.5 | 14.74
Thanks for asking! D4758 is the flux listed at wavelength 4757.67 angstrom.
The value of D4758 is 25.07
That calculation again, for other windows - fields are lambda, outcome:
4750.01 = 23.73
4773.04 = 20.14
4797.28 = 19.73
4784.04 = 20.5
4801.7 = 24.29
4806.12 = 20.93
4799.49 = 24.1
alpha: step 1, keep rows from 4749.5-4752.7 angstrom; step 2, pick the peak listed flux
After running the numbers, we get 23.89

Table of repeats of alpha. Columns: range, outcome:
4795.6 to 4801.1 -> 24.1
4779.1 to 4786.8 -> 23.39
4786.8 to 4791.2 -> 24.34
